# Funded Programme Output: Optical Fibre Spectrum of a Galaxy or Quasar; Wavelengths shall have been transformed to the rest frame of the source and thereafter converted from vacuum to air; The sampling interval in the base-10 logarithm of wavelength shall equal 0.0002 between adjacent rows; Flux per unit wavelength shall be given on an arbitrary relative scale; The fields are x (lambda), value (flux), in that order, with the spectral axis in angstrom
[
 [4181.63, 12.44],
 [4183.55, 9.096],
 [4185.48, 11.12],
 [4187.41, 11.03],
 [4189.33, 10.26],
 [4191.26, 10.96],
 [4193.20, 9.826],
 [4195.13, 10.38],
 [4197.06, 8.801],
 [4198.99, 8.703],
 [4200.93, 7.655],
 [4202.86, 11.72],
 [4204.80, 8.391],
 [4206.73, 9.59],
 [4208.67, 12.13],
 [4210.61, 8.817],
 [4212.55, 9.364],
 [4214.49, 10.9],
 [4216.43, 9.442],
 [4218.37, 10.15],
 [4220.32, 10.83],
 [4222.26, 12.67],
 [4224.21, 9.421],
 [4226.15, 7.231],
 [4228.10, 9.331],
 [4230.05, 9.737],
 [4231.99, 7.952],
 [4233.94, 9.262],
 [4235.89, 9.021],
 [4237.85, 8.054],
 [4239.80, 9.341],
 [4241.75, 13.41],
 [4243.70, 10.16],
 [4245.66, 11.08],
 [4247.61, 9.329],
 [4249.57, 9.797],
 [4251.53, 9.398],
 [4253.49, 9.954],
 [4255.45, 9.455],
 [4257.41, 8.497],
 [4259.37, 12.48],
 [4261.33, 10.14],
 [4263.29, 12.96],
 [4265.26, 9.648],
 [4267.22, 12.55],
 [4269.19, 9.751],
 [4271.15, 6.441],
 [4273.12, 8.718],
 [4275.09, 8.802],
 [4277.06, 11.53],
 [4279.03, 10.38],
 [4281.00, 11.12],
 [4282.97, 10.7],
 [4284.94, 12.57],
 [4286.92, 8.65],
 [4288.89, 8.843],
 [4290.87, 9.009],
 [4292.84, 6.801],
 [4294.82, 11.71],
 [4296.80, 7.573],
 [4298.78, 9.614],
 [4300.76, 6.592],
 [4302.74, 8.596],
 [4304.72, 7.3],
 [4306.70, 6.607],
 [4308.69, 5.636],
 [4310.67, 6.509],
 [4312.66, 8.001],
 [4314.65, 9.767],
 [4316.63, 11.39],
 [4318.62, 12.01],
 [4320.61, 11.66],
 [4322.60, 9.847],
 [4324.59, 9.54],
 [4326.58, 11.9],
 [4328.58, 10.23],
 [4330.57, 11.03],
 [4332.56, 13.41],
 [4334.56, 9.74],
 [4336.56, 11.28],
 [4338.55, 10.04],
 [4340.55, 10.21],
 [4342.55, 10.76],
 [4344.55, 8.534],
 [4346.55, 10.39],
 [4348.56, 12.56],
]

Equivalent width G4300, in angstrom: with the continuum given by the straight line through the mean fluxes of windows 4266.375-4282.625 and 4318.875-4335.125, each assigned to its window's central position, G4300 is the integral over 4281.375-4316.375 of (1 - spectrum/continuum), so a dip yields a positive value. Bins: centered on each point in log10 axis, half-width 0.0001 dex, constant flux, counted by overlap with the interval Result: 6.0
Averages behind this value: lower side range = 9.92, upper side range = 11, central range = 8.6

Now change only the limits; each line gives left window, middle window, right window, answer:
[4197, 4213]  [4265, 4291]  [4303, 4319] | -3.87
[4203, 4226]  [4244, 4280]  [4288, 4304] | -3.30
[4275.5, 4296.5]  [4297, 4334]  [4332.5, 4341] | 3.71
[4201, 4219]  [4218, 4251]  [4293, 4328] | -0.28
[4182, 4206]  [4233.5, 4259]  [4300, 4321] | -1.55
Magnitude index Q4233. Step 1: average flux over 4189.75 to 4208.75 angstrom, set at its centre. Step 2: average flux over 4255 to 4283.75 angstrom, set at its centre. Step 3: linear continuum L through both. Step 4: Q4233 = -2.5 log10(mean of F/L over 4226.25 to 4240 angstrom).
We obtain 0.132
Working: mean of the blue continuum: 9.72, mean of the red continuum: 10.2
